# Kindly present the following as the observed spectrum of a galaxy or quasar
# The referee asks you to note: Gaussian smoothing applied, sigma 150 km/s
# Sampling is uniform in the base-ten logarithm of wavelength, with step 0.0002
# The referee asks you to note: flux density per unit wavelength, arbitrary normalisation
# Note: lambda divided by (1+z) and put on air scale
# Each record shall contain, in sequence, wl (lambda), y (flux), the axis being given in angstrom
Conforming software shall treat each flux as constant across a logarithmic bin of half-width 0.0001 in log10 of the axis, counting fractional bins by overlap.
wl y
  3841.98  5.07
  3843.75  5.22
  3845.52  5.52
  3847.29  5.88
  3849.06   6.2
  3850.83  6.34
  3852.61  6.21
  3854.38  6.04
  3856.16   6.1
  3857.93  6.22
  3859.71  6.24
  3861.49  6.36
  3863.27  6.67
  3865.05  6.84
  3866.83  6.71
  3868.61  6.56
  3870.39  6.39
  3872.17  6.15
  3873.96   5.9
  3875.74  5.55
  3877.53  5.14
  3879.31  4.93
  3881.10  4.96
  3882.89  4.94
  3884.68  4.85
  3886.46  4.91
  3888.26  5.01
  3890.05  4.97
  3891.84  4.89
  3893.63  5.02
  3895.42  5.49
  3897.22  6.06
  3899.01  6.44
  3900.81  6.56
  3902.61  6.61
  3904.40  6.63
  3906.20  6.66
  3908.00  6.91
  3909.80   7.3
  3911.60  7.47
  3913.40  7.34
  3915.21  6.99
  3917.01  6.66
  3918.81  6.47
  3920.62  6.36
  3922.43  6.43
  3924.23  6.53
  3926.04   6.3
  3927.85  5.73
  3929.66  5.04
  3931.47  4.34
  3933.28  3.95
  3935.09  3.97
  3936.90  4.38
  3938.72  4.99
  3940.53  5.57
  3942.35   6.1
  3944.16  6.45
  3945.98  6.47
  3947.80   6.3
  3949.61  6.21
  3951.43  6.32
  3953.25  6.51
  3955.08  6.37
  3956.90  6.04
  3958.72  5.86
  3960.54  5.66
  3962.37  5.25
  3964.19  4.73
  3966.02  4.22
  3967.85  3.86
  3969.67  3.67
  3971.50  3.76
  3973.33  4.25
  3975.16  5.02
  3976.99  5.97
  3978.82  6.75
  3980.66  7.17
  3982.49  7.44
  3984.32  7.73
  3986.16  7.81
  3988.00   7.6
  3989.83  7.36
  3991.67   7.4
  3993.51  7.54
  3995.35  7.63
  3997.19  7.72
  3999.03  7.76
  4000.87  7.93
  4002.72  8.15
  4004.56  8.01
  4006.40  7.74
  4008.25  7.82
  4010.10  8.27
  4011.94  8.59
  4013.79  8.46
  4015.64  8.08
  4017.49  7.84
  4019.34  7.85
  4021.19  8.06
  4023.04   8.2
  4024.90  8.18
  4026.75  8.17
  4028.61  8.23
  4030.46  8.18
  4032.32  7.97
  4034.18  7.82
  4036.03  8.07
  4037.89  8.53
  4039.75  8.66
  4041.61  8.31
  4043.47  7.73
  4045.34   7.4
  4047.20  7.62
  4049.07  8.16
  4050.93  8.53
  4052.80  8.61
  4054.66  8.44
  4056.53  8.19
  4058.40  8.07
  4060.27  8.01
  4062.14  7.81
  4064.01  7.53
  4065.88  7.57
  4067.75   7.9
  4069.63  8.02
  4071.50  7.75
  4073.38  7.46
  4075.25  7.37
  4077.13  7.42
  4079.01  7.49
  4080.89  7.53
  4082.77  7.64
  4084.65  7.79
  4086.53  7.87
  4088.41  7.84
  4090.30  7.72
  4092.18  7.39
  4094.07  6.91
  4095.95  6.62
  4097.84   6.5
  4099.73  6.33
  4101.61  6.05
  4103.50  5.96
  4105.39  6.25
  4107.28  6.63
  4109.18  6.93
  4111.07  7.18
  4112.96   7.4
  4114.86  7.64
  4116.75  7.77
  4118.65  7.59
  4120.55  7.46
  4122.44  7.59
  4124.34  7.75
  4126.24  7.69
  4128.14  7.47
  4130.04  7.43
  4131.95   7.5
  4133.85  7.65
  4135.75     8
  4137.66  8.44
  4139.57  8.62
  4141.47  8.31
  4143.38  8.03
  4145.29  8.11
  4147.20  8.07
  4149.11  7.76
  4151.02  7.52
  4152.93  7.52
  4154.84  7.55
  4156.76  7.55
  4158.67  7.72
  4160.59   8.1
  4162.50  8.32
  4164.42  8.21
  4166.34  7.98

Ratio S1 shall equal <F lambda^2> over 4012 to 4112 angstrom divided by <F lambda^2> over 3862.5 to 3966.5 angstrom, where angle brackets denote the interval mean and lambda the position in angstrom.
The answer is 1.41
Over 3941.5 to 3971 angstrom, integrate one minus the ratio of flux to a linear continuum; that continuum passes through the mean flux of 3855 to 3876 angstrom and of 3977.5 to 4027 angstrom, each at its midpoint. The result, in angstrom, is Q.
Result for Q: 6.9 angstrom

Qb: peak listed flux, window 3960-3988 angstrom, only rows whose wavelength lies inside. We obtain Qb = 7.81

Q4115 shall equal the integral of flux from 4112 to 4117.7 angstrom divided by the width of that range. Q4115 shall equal 7.6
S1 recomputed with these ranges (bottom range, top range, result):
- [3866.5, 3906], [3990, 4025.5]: 1.49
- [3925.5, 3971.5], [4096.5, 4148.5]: 1.52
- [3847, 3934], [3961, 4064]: 1.31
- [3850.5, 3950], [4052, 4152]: 1.41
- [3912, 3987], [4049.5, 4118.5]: 1.38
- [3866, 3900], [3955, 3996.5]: 1.15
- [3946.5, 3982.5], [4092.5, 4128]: 1.37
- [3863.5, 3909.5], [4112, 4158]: 1.51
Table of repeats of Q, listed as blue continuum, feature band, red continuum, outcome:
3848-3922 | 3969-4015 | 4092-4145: -3.1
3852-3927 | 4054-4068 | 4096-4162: -1.7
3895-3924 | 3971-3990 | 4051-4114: 1.4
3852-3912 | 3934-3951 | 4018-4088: 2.7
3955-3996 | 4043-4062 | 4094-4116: -4.8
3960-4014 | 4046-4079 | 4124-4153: -2.8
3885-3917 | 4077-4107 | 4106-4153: 1.5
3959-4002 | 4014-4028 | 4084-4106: -3.4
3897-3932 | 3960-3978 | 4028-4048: 6.4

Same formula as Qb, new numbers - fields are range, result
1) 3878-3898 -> 6.06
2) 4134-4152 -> 8.62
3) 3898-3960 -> 7.47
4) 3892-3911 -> 7.3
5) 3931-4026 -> 8.59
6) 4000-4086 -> 8.66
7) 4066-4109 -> 8.02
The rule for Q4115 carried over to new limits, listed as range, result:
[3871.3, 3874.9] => 6.01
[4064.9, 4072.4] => 7.81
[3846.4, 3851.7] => 6.15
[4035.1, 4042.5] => 8.4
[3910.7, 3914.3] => 7.41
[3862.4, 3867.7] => 6.74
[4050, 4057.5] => 8.44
